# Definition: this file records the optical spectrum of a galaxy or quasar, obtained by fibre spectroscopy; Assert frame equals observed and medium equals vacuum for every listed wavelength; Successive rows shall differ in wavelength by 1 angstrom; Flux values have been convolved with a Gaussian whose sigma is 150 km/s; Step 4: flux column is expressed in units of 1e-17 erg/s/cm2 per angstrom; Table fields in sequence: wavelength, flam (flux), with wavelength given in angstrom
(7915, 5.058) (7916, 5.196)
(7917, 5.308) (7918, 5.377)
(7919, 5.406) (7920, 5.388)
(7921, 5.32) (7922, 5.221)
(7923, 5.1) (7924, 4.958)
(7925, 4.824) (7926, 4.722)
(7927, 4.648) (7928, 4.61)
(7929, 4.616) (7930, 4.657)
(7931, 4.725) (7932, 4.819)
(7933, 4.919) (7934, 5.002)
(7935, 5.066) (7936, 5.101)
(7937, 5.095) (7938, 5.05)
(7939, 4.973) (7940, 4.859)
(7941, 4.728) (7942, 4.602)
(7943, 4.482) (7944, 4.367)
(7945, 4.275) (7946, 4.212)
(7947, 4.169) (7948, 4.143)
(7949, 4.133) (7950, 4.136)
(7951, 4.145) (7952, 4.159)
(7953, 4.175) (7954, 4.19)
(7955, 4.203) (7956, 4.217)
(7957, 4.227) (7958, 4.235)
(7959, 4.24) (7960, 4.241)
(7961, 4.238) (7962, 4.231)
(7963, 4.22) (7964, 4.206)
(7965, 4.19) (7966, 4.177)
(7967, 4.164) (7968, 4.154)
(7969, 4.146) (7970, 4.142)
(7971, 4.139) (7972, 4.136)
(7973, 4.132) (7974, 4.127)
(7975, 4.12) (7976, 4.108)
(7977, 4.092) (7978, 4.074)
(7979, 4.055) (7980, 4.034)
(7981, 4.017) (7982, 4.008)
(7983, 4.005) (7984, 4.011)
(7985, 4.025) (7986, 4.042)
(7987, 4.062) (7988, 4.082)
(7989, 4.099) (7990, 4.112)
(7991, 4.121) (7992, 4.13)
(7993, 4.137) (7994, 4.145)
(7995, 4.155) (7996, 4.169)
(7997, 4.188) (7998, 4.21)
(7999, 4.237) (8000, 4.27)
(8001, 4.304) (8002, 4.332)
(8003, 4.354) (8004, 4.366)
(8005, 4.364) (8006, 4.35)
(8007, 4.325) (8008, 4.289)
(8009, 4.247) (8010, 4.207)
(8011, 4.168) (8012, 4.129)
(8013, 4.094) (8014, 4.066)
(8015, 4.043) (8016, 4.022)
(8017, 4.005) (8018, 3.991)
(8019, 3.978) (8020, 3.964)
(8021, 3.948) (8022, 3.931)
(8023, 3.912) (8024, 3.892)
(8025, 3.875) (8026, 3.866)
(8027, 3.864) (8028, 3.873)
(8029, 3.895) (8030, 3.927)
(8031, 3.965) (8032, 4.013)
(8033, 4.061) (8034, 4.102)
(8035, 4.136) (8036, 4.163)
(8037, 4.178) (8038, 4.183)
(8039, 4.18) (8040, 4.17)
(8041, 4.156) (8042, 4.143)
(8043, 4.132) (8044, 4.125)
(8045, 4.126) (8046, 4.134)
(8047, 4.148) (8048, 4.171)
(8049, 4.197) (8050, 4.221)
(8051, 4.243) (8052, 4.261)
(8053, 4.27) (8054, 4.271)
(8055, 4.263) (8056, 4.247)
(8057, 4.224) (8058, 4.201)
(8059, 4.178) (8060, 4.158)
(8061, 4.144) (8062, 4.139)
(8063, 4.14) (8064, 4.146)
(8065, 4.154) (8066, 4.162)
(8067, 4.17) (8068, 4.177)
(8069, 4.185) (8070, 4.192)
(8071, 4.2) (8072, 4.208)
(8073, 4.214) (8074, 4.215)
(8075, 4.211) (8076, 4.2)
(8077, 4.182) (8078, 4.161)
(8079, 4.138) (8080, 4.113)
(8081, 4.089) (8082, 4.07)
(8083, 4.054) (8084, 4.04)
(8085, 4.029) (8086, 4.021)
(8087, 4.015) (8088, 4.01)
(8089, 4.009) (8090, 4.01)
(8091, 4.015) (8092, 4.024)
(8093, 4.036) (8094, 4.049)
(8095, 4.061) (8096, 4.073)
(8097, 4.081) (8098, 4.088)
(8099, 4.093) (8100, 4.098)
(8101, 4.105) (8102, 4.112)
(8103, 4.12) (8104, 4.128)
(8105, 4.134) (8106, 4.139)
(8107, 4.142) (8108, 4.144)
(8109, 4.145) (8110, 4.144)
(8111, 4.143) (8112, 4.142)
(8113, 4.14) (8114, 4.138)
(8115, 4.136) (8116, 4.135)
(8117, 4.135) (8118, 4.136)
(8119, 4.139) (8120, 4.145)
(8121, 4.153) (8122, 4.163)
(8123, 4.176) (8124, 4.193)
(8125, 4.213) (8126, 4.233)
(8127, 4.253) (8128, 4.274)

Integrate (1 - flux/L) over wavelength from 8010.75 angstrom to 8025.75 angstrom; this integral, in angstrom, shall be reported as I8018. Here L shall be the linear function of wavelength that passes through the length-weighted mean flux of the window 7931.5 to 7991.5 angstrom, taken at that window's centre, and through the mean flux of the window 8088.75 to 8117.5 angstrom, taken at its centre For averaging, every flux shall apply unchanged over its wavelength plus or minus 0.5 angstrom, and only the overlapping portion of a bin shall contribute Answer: 0.8 angstrom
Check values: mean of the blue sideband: 4.29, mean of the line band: 4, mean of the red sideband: 4.1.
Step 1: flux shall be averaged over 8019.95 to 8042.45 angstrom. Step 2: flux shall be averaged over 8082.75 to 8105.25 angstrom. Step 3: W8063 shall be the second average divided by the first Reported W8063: 1.01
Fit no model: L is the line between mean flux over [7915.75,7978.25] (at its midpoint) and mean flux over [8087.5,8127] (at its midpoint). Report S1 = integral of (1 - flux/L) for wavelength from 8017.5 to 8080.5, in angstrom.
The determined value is 2.2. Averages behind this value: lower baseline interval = 4.52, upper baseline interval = 4.12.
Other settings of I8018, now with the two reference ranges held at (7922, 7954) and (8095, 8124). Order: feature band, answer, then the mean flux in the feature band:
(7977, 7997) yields 1.8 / 4.08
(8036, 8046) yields 0.4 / 4.15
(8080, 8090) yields 0.4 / 4.04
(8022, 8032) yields 1.1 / 3.9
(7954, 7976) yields 1.8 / 4.18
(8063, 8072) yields 0.2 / 4.17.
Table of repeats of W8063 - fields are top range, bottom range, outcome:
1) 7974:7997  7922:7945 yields 0.85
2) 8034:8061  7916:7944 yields 0.85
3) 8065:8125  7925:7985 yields 0.95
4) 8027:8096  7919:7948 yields 0.86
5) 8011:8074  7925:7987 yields 0.94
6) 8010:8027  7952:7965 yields 0.95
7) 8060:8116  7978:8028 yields 1.00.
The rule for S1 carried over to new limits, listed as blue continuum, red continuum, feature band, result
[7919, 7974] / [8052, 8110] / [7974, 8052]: 3.8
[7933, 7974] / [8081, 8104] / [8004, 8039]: 1.3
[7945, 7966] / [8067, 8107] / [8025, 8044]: 0.4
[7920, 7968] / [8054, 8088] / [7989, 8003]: 0.6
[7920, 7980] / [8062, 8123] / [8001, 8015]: 0.2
